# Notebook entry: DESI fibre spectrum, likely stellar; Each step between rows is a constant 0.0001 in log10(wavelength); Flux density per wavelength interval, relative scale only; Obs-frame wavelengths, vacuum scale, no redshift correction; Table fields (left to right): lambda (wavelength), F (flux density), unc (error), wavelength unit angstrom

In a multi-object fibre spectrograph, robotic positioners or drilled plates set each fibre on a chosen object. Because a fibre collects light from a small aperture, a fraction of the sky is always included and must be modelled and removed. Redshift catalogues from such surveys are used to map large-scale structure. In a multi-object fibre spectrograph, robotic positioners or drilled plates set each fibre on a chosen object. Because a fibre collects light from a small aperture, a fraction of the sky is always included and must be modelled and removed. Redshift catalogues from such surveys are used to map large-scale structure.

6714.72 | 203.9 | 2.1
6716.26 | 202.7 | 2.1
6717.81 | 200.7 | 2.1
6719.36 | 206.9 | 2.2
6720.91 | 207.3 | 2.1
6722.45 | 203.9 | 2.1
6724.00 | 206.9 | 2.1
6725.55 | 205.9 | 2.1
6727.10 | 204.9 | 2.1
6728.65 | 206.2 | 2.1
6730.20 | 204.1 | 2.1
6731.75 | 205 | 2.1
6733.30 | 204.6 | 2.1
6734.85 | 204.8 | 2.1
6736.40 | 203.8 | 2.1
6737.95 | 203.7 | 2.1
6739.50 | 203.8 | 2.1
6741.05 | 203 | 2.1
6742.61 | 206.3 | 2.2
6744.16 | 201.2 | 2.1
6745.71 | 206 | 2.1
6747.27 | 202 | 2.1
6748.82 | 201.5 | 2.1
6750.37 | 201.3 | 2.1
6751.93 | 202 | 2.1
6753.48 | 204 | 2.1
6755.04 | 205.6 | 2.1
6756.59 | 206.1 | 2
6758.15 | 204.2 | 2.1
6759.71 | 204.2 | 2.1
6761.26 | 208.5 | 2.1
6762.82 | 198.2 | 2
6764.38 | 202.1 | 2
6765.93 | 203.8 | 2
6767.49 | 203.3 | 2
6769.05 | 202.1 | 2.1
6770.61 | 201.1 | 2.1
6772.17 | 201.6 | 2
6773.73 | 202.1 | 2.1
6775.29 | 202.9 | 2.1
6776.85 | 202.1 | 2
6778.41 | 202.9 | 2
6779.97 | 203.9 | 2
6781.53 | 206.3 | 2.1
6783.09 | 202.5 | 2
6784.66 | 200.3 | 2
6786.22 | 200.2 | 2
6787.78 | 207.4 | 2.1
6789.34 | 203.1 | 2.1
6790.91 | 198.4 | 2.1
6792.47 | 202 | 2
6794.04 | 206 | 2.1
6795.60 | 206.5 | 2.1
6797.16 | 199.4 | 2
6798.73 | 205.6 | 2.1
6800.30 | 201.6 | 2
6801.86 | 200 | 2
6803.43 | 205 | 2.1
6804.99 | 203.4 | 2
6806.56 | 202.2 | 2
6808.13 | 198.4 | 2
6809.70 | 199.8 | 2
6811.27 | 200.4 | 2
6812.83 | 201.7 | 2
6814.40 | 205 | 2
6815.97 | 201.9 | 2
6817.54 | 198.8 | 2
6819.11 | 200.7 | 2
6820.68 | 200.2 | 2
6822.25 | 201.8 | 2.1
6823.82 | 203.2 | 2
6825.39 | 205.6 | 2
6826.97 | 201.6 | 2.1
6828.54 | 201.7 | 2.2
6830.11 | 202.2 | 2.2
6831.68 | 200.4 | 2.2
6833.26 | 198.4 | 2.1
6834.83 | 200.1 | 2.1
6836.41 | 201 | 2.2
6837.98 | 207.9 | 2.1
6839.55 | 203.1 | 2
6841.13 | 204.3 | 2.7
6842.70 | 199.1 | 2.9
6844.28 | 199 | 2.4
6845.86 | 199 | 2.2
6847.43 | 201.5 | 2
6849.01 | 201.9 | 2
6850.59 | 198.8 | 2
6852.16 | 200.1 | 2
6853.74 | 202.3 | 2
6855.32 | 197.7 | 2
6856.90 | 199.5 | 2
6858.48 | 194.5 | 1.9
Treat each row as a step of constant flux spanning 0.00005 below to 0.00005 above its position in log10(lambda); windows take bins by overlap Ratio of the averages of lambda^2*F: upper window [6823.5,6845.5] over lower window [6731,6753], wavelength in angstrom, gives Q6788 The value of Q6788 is 1.02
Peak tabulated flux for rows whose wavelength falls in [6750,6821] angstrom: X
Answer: 208.5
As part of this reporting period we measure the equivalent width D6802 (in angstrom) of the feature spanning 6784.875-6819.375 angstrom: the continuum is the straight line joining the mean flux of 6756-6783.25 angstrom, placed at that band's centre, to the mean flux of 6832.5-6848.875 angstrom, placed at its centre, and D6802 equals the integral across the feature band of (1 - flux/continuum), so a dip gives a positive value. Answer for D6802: 0.0 angstrom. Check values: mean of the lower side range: 203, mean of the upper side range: 201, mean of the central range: 202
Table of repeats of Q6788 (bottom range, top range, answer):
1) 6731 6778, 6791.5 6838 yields 1.01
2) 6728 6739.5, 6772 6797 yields 1.01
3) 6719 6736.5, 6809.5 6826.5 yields 1.01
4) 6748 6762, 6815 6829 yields 1.01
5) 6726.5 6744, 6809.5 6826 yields 1.01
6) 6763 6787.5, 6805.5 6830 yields 1.01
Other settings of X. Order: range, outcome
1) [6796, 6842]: 207.9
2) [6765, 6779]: 203.8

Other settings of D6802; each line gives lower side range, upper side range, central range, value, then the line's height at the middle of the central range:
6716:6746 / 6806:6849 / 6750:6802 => 0.02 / 203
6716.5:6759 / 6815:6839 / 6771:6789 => 0.01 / 203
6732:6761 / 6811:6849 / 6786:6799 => -0.03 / 203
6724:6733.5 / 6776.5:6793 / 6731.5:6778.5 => 0.16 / 204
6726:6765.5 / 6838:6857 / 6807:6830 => 0.02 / 202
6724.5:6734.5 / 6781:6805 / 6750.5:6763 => 0.00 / 204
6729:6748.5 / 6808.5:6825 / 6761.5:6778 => 0.07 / 203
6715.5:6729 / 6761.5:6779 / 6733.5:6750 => 0.02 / 204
